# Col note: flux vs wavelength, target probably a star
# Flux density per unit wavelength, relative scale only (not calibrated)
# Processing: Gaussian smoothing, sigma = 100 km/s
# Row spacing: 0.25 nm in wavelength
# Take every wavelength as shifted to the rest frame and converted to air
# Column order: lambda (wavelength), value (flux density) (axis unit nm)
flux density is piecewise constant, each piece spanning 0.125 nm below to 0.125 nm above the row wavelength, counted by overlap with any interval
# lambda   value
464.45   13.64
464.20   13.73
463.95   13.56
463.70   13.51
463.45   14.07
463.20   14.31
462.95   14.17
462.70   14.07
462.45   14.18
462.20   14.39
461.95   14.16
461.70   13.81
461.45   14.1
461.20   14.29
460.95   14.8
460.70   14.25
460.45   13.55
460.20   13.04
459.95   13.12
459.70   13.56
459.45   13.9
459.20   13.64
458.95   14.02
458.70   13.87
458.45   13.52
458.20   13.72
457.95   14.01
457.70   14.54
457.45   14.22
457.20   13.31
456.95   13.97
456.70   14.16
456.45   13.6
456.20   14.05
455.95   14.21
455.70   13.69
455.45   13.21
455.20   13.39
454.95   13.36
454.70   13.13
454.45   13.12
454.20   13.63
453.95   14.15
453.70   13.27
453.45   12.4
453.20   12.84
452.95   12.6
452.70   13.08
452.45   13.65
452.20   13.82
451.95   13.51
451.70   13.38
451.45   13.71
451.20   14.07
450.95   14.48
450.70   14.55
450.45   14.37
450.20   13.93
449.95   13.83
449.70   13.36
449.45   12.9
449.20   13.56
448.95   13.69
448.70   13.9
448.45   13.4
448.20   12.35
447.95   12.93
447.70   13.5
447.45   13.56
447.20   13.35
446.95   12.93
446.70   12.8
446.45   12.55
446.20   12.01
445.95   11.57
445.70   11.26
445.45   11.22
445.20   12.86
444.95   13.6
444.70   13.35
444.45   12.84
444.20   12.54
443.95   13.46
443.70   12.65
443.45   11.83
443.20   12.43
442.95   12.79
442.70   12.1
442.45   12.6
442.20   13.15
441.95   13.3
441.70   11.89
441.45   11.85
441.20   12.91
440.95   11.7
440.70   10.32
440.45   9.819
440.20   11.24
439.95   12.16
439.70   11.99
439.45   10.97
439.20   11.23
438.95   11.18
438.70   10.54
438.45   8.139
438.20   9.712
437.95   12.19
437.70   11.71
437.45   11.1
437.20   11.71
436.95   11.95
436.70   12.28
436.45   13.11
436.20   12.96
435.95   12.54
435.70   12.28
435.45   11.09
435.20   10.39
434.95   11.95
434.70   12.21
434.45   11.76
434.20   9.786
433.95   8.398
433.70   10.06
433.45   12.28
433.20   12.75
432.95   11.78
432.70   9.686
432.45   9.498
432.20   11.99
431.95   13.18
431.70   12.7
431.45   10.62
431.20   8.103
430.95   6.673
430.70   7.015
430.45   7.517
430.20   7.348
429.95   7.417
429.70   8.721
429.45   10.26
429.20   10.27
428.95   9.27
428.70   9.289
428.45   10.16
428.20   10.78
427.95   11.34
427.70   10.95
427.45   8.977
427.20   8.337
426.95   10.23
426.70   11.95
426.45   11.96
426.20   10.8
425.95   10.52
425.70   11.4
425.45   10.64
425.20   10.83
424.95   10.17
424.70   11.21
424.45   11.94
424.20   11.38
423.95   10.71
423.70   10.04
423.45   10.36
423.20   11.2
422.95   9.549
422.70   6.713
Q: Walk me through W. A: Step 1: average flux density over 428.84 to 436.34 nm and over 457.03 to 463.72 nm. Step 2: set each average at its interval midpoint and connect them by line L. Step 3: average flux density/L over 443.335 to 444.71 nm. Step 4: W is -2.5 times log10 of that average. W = -0.08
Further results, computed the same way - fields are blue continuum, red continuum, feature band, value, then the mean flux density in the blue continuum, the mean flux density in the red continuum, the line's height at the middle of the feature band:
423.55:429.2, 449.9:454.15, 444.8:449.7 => 0.02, 10.6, 13.6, 13.1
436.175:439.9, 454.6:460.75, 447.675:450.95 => -0.07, 11.4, 13.7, 12.7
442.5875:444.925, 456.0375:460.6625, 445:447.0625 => 0.06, 12.7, 13.8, 12.9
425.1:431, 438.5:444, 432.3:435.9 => -0.03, 9.73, 11.8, 10.7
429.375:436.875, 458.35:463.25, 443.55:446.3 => -0.04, 10.6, 13.9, 12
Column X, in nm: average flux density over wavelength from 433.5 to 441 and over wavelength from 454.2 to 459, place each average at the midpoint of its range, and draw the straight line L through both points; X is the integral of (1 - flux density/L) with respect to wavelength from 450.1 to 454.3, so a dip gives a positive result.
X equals -0.145 nm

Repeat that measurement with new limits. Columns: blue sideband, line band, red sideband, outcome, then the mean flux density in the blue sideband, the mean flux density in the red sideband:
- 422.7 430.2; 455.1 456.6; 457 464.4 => -0.035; 10.3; 13.9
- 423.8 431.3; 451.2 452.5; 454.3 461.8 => -0.068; 9.88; 13.8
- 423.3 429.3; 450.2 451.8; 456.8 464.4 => -0.138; 10.6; 13.9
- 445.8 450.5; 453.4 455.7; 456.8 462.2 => 0.038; 13.2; 13.9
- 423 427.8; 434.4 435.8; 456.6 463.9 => 0.000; 10.7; 13.9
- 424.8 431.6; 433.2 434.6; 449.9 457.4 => -0.015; 9.7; 13.6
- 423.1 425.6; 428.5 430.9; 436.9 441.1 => 0.518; 10.8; 11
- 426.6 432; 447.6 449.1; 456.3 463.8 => -0.127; 9.54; 13.9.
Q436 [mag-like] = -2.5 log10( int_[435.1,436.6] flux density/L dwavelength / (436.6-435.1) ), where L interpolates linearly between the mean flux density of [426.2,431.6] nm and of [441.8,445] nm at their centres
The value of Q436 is -0.098 mag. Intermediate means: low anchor 9.44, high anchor 12.8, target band 12.1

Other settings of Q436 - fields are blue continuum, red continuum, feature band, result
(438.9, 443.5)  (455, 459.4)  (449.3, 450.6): -0.06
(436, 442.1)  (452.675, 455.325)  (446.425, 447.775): -0.06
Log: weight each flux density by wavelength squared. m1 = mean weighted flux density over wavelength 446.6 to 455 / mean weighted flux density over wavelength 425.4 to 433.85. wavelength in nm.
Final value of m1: 1.5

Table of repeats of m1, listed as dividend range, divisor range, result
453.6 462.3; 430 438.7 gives 1.43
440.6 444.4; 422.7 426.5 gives 1.26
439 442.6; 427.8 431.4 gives 1.39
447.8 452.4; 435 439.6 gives 1.27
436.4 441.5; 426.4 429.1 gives 1.16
